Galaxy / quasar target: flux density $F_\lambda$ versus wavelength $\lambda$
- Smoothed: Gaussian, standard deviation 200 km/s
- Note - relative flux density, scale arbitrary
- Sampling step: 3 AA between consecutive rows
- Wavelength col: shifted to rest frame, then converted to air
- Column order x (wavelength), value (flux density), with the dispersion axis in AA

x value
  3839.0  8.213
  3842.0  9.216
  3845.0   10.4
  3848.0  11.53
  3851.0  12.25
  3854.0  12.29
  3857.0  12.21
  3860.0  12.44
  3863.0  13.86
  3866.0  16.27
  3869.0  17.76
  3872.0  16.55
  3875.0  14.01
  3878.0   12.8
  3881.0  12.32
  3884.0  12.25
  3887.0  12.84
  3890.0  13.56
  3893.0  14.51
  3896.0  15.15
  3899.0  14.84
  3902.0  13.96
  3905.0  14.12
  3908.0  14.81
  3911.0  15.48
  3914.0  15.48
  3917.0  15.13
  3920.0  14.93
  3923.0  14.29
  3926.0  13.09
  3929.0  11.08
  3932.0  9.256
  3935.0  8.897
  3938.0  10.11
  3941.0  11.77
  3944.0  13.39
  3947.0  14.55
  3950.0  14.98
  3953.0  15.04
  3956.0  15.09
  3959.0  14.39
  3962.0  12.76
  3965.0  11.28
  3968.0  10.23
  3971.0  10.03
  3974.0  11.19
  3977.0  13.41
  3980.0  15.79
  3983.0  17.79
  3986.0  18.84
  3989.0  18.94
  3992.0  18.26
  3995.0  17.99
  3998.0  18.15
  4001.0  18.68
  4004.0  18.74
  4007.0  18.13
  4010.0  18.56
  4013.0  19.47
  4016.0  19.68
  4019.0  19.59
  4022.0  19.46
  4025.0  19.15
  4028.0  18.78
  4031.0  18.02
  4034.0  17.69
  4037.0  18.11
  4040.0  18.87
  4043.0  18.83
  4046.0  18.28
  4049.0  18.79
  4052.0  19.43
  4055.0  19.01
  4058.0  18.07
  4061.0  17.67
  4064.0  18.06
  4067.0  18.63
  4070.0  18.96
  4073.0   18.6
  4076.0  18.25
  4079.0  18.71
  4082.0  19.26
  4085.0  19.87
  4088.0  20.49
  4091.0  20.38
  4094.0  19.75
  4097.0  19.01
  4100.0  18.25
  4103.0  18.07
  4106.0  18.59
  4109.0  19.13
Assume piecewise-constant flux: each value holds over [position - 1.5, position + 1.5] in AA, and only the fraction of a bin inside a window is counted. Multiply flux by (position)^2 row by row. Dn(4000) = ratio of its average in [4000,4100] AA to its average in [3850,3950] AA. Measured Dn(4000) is 1.5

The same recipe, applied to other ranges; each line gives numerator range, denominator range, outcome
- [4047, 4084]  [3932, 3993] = 1.43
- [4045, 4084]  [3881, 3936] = 1.49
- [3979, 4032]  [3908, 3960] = 1.44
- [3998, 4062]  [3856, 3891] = 1.45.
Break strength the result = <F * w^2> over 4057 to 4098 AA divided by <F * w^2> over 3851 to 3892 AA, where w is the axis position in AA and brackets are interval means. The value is 1.5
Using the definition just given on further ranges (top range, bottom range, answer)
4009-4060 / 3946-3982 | 1.47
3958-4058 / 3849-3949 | 1.35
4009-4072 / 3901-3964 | 1.47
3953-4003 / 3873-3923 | 1.12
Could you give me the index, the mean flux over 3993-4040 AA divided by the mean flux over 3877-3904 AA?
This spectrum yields 1.4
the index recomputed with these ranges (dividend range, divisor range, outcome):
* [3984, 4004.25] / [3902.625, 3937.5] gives 1.40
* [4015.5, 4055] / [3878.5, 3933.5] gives 1.37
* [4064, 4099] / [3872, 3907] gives 1.39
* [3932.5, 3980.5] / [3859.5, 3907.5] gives 0.88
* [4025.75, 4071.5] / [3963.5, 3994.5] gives 1.26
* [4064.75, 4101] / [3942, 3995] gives 1.32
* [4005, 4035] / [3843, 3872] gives 1.42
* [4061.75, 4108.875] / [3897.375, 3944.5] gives 1.44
